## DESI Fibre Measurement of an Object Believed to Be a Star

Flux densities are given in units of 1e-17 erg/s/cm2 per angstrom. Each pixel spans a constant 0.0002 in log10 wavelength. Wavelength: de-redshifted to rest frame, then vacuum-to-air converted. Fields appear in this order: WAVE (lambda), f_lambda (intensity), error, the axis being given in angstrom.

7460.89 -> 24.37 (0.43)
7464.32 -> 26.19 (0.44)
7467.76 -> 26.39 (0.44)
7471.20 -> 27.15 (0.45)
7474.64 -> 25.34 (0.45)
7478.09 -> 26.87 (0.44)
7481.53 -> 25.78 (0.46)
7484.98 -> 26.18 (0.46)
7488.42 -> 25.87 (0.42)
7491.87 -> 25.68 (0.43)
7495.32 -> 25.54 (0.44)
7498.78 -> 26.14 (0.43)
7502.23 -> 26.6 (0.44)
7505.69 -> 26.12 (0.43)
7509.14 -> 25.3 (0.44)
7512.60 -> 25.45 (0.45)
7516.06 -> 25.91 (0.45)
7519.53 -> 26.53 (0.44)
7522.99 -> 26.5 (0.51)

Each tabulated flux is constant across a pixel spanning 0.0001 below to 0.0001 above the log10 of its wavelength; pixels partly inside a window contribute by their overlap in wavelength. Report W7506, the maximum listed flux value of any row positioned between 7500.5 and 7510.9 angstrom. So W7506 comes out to 26.6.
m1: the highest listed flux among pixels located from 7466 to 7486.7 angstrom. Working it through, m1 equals 27.15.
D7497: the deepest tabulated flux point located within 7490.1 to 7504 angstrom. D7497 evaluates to 25.54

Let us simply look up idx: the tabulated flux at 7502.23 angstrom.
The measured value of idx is 26.6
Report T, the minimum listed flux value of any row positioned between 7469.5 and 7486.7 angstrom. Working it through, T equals 25.34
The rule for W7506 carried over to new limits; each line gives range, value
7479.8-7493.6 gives 26.18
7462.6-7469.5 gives 26.39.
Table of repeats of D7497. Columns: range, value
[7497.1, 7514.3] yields 25.3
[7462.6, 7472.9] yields 26.19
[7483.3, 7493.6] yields 25.68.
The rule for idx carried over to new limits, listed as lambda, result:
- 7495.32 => 25.54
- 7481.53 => 25.78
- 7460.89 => 24.37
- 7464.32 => 26.19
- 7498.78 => 26.14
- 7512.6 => 25.45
